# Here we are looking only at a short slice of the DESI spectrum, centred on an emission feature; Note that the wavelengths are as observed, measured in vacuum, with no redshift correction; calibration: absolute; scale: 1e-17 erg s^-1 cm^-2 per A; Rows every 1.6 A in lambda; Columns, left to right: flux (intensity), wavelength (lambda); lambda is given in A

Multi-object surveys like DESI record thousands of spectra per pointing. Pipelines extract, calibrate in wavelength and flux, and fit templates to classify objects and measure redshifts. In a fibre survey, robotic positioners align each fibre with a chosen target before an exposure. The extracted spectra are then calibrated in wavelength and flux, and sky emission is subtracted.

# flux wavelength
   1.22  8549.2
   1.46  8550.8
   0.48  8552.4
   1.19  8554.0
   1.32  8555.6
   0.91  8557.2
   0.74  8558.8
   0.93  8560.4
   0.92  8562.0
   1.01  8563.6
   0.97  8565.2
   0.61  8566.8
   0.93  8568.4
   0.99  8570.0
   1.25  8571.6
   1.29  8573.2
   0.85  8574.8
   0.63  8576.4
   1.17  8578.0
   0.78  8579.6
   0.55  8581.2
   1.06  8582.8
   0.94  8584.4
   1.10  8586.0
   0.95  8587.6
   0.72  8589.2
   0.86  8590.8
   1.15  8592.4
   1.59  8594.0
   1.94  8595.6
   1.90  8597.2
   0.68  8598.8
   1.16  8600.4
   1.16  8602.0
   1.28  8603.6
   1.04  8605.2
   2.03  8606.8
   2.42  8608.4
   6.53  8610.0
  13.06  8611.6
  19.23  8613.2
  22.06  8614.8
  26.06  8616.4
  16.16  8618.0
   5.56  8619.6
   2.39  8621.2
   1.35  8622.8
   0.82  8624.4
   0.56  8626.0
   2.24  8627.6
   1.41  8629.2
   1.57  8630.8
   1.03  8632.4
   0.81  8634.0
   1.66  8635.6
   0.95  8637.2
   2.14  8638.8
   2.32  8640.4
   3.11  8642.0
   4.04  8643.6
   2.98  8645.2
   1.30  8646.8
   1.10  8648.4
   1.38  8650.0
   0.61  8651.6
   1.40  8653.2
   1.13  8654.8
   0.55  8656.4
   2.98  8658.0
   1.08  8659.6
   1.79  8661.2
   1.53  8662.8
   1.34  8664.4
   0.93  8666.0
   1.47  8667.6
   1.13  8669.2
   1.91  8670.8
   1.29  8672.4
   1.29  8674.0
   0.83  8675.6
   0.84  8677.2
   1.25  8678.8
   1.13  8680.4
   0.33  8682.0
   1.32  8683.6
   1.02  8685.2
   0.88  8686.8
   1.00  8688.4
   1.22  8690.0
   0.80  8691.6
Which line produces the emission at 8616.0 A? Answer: H-alpha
